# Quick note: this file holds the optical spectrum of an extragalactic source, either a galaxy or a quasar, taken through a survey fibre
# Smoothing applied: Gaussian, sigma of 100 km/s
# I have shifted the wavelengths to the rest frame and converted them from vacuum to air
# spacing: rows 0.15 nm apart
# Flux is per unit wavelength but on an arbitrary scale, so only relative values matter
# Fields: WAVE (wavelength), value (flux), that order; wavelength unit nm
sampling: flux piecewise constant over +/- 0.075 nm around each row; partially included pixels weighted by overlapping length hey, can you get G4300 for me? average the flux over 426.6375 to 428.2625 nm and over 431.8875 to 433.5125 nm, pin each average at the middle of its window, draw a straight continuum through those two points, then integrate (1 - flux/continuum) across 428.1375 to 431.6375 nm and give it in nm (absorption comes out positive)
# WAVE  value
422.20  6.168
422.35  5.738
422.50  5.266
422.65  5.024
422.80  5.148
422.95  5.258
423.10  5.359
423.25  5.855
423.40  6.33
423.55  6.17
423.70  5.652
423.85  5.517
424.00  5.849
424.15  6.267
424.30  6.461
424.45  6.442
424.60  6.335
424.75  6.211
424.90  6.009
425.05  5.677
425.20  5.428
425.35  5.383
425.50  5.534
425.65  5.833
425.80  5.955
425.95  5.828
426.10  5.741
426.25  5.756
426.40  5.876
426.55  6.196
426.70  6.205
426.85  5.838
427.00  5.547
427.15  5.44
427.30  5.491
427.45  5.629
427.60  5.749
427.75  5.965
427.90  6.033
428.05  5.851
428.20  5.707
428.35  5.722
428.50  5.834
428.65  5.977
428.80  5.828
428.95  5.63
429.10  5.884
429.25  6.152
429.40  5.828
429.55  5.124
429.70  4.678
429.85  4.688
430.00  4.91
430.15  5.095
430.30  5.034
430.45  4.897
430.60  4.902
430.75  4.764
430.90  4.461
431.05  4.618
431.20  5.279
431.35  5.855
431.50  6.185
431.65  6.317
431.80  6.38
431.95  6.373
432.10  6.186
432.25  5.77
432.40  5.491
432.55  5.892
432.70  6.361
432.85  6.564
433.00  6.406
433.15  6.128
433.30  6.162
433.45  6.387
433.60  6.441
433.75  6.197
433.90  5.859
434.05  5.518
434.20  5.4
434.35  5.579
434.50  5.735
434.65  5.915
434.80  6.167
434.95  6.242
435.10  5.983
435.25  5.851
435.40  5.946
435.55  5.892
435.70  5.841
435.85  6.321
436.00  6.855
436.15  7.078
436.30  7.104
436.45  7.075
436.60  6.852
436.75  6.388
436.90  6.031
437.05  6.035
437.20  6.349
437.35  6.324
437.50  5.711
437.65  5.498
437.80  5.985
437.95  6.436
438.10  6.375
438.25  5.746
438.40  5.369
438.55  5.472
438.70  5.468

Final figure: 0.34 nm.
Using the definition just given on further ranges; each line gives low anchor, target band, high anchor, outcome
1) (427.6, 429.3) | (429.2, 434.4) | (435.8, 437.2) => 0.45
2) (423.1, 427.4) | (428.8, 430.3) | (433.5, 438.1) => 0.16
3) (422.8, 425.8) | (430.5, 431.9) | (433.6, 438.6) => 0.13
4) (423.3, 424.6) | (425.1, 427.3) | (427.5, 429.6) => 0.08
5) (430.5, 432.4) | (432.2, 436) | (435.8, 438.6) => -0.08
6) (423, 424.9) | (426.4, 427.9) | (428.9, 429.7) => 0.00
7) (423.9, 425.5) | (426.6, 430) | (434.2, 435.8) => 0.17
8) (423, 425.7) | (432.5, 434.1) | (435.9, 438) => 0.02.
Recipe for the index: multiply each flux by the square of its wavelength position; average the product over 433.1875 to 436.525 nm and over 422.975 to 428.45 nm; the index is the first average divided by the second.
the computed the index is 1.10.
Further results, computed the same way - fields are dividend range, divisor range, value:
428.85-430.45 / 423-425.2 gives 0.91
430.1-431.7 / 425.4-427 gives 0.91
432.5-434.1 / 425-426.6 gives 1.12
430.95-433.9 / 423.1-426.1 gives 1.06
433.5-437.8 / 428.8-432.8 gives 1.14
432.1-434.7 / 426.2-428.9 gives 1.06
